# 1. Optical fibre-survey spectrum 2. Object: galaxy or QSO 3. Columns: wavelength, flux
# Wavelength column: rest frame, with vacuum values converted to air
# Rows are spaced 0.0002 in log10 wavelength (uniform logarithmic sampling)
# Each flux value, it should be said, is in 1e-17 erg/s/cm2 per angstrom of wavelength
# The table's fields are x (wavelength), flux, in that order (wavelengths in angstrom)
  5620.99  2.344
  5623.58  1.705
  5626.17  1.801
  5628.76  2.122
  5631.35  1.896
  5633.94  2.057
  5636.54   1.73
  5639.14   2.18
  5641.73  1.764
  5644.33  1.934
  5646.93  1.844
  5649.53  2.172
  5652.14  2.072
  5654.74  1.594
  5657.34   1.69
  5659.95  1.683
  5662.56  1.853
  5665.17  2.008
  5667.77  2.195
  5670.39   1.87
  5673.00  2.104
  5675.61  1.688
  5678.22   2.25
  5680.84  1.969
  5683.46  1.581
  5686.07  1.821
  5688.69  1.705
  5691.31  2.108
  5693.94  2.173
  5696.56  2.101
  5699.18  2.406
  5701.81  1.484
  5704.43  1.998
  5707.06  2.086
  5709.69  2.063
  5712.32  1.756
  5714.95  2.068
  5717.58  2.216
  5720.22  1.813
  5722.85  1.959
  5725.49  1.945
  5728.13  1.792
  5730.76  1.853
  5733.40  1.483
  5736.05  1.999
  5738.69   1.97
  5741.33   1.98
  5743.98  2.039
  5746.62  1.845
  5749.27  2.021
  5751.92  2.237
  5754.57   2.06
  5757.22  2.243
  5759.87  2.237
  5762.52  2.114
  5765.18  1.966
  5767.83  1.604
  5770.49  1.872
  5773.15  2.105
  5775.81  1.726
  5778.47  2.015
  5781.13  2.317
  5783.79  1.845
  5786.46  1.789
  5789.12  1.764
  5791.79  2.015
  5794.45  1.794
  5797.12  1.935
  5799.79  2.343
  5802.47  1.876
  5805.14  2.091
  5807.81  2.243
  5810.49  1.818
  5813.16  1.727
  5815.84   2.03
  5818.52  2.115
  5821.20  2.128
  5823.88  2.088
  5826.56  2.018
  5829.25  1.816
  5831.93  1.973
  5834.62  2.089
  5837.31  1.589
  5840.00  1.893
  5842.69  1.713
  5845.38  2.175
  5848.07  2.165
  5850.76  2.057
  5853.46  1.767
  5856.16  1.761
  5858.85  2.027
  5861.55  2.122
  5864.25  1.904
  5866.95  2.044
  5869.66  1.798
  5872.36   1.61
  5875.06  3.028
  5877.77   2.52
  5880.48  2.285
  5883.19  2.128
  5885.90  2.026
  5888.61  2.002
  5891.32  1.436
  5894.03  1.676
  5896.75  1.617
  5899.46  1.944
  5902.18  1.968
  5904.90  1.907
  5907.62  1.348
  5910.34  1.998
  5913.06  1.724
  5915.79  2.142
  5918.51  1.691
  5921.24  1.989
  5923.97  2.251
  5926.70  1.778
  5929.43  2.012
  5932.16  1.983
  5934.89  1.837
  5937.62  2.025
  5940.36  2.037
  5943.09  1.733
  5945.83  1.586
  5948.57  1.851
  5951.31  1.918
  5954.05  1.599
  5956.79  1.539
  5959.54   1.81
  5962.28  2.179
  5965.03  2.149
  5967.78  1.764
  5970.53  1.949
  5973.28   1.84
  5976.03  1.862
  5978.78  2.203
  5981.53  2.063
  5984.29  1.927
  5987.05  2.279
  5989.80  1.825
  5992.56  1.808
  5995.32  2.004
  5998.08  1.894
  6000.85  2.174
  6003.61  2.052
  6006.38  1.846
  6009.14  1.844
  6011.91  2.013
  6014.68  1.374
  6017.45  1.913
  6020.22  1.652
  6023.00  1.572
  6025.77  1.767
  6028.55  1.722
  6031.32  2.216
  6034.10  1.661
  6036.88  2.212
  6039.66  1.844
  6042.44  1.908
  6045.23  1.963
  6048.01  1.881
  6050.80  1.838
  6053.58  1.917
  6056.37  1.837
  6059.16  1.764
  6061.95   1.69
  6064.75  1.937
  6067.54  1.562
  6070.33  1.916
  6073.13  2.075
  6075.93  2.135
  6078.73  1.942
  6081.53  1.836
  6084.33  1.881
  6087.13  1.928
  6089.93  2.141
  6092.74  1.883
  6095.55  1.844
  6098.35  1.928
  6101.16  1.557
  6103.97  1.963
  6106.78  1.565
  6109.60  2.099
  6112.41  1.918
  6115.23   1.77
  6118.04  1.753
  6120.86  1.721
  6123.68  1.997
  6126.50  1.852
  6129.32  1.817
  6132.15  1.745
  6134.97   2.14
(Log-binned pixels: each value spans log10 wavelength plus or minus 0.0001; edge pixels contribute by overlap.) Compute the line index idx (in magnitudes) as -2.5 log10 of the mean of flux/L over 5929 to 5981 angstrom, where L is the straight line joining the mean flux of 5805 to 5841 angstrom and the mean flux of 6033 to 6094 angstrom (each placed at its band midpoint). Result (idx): 0.02 mag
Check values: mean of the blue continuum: 1.97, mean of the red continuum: 1.9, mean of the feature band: 1.89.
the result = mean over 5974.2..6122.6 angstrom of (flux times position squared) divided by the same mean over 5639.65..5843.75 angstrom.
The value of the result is 1.07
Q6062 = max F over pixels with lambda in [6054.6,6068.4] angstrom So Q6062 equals 1.937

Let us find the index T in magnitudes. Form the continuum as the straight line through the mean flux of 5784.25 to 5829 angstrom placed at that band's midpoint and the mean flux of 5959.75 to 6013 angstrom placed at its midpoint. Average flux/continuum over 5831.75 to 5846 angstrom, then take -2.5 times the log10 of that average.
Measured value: 0.05 mag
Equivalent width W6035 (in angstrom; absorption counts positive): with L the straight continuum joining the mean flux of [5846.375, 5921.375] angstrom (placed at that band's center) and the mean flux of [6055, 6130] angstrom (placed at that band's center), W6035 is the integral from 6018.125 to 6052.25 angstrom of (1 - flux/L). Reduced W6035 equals 0.6 angstrom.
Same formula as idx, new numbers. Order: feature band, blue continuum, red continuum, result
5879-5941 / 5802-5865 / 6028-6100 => 0.02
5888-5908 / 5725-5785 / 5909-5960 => 0.09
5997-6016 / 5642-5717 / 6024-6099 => 0.01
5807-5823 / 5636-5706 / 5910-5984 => -0.05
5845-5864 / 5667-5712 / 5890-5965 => -0.06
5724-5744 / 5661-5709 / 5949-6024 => 0.05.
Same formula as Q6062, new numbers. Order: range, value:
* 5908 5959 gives 2.251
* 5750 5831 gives 2.343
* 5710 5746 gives 2.216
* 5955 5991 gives 2.279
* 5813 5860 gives 2.175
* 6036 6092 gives 2.212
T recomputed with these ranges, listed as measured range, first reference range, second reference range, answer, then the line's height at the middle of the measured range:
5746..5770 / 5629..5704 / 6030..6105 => -0.06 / 1.92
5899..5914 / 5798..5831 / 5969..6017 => 0.10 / 1.98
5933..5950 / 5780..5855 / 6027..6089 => 0.05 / 1.93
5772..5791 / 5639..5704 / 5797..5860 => 0.01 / 1.96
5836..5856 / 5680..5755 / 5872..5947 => 0.03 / 1.95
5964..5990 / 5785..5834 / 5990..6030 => -0.08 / 1.86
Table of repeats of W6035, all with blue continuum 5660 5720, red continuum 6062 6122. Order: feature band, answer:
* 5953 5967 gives 0.3 angstrom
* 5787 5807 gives -0.3 angstrom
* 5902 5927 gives 0.4 angstrom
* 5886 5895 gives 0.8 angstrom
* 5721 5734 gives 0.9 angstrom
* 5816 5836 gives -1.0 angstrom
